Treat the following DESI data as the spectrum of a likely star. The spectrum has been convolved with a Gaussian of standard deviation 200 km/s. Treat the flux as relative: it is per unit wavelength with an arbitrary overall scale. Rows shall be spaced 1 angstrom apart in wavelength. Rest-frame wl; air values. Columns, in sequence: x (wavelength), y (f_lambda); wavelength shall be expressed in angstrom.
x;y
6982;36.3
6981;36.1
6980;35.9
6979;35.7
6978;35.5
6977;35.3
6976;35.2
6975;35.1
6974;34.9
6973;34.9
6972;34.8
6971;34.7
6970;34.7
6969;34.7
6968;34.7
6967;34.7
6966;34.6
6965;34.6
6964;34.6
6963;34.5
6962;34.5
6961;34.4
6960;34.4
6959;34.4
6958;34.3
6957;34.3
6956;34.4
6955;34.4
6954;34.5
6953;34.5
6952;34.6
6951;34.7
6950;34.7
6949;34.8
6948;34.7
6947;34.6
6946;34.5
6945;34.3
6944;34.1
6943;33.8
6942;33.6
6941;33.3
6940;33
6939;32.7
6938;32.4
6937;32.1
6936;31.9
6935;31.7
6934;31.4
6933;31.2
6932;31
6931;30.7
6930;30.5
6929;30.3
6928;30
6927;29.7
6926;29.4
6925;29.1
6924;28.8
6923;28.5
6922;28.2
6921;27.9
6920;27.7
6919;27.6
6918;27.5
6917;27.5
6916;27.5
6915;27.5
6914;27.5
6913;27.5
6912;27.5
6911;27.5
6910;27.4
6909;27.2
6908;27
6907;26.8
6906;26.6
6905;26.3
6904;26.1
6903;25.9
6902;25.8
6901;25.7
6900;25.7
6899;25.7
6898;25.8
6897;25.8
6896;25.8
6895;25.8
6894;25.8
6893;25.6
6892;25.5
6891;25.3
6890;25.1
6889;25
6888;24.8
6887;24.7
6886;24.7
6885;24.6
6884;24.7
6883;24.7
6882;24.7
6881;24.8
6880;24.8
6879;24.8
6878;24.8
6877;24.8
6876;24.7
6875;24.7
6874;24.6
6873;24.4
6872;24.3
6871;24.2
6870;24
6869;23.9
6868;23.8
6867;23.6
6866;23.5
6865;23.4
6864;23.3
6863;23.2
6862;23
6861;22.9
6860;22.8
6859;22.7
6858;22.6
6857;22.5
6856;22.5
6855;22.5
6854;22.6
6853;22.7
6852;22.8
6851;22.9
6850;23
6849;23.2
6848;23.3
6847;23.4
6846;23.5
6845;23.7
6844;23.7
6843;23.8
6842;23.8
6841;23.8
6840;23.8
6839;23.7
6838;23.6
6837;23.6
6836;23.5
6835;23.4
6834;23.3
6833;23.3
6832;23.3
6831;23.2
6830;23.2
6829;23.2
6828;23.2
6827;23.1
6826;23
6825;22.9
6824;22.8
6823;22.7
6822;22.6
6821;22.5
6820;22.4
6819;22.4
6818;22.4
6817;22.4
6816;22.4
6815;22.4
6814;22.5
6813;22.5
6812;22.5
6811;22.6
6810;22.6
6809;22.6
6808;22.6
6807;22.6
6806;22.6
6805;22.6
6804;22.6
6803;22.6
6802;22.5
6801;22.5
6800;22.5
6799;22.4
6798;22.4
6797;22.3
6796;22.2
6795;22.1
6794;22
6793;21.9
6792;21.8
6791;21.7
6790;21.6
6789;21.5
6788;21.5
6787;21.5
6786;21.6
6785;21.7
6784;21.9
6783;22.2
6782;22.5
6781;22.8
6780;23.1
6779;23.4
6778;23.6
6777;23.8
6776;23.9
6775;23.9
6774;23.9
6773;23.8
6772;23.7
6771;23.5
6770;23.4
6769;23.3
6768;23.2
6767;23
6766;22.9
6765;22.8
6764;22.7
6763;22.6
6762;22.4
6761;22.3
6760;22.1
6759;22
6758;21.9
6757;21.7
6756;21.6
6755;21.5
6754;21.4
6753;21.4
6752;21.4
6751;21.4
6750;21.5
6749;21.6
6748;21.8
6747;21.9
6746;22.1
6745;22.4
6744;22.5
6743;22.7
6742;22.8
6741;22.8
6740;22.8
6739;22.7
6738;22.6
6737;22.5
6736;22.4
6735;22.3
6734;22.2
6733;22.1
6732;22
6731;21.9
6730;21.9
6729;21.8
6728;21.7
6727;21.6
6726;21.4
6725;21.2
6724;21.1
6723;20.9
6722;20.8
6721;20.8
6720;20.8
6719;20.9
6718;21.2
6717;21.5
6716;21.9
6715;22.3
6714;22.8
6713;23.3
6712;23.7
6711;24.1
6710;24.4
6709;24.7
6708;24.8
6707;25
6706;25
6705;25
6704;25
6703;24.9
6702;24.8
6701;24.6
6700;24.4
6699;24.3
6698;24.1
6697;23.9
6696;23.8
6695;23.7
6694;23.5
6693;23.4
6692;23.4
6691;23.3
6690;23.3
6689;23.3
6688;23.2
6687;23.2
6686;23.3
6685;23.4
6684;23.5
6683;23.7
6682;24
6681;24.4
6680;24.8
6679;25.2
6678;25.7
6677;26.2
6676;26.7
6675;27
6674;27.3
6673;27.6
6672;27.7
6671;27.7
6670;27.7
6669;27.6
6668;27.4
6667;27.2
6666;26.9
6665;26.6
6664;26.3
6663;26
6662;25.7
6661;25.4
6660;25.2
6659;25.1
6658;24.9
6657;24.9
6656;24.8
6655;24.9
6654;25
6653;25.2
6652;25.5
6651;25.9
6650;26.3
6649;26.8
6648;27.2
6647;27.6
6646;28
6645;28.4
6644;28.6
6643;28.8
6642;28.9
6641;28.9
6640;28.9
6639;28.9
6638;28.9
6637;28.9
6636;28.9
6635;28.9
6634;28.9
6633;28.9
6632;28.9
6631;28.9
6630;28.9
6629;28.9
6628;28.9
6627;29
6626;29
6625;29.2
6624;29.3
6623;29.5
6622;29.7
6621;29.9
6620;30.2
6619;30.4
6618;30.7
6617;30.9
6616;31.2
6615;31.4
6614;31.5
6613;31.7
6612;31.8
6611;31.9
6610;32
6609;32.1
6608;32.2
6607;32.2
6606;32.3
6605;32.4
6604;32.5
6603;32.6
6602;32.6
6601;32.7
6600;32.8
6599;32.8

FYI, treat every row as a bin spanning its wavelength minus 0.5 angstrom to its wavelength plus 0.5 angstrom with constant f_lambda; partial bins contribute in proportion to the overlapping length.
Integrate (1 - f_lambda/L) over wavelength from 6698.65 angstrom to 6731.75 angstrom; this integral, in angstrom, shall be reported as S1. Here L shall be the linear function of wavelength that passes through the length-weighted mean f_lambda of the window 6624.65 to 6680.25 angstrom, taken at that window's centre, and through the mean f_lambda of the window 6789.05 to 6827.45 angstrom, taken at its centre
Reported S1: 3.2 angstrom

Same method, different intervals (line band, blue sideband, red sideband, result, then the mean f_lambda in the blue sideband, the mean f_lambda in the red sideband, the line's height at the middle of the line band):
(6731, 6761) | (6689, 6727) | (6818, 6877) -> 1.5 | 23.2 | 23.3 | 23.2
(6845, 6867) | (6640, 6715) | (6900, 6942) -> 3.9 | 25.4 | 28.9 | 28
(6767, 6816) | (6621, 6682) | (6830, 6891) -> 4.6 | 27.3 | 23.8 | 24.9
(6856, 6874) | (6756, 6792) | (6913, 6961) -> 2.8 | 22.6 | 31.7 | 27.7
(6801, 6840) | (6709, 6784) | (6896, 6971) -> 4.4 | 22.4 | 30.9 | 25.7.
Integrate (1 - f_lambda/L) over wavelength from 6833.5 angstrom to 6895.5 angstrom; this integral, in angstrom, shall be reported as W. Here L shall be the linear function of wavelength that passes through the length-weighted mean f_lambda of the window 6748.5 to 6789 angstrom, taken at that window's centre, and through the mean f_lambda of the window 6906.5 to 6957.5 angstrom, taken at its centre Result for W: 8.0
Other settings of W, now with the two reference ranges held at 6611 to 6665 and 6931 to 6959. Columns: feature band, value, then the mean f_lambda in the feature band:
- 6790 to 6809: 5.3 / 22.3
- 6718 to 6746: 7.5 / 21.9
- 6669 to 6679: 0.6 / 27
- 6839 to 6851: 3.1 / 23.5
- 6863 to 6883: 5.0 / 24.3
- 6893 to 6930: 6.3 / 27.3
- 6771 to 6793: 5.8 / 22.6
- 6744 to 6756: 3.4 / 21.7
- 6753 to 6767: 3.8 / 22.2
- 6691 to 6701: 1.8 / 23.8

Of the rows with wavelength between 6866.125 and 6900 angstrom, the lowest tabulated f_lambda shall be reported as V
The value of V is 23.6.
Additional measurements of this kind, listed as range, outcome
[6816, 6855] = 22.4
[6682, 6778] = 20.8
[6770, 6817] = 21.5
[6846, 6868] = 22.5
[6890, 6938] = 25.1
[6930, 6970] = 30.5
